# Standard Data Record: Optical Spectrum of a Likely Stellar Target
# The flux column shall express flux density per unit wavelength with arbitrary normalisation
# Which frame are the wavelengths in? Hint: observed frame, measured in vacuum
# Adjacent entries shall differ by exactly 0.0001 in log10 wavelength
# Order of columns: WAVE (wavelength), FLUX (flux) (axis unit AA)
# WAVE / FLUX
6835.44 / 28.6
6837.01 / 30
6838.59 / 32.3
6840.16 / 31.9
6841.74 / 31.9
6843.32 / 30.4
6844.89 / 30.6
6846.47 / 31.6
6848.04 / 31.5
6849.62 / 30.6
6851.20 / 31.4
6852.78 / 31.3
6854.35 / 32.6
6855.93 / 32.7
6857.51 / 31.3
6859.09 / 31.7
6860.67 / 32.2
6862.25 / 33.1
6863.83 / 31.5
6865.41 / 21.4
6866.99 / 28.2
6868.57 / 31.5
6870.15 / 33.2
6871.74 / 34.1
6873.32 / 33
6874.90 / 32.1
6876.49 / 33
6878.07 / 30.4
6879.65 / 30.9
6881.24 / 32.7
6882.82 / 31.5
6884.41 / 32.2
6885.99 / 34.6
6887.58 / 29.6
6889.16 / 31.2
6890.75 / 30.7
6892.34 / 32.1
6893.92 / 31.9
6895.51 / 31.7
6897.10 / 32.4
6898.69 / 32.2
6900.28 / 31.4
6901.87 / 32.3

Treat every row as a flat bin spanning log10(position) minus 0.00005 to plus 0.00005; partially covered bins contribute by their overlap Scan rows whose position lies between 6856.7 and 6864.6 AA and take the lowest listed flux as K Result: 31.3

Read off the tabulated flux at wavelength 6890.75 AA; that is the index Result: 30.7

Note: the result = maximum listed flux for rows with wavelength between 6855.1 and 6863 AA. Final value 33.1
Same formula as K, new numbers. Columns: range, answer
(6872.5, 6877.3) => 32.1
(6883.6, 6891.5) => 29.6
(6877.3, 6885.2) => 30.4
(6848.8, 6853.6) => 30.6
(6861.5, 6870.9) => 21.4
